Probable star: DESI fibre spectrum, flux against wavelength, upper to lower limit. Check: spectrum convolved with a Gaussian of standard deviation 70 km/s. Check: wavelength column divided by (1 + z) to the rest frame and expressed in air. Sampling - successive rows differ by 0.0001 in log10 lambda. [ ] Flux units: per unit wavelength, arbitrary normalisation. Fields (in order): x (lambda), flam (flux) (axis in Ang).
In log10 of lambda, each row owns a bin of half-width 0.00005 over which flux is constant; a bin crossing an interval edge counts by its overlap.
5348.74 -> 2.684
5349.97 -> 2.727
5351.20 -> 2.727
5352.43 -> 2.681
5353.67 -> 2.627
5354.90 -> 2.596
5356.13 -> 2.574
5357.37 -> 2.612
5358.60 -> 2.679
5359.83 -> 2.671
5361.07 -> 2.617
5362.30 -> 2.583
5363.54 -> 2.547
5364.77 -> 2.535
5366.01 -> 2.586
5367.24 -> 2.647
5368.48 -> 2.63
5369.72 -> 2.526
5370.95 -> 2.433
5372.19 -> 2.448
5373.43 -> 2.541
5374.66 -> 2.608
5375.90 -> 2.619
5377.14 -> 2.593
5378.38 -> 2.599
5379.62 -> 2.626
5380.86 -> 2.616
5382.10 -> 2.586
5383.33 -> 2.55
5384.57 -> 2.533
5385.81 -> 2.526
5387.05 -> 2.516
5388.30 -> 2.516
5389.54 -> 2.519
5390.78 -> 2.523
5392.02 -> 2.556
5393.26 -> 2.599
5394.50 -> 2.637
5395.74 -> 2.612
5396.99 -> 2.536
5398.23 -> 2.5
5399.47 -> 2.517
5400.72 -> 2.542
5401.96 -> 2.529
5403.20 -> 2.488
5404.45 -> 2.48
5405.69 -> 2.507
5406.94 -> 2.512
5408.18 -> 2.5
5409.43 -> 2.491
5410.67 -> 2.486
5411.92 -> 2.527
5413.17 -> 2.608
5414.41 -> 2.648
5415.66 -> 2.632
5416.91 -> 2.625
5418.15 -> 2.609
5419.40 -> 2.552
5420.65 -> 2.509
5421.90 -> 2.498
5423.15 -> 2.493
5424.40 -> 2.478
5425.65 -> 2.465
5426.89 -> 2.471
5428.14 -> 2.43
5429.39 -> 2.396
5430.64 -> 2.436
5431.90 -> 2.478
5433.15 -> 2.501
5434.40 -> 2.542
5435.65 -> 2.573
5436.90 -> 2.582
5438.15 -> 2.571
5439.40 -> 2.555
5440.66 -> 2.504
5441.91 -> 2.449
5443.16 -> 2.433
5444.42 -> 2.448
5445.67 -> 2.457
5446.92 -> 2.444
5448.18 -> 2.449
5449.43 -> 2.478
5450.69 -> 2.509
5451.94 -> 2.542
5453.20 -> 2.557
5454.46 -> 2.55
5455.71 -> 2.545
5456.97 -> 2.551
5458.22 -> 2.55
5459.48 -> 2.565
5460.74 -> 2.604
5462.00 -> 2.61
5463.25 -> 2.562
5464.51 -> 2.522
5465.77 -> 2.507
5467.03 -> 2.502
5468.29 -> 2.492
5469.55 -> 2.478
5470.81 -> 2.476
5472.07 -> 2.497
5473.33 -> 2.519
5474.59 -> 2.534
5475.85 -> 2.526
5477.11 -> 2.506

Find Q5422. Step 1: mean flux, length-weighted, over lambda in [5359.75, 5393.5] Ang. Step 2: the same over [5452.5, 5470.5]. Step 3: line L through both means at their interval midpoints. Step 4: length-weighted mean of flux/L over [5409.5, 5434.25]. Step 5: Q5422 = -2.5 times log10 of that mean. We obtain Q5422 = 0.01 mag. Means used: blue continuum 2.56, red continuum 2.54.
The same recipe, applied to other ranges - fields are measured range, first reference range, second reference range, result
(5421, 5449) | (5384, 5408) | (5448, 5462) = 0.02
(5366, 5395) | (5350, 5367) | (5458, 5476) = 0.02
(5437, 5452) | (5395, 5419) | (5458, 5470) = 0.02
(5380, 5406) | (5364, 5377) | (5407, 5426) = 0.00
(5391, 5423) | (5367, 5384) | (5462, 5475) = 0.00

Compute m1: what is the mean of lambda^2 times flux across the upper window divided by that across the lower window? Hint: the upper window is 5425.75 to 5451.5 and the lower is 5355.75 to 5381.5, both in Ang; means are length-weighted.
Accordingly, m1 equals 0.99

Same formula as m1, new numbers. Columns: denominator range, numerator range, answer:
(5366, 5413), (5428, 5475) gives 1.01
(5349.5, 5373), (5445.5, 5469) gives 1.01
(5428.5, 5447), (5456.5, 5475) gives 1.03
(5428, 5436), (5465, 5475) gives 1.02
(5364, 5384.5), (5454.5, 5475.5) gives 1.02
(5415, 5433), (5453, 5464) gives 1.04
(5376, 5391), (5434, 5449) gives 1.00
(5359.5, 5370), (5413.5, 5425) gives 1.01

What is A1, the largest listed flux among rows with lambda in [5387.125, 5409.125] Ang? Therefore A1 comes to 2.637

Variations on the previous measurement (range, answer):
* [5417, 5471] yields 2.61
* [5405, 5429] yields 2.648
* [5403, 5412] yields 2.527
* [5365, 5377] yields 2.647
